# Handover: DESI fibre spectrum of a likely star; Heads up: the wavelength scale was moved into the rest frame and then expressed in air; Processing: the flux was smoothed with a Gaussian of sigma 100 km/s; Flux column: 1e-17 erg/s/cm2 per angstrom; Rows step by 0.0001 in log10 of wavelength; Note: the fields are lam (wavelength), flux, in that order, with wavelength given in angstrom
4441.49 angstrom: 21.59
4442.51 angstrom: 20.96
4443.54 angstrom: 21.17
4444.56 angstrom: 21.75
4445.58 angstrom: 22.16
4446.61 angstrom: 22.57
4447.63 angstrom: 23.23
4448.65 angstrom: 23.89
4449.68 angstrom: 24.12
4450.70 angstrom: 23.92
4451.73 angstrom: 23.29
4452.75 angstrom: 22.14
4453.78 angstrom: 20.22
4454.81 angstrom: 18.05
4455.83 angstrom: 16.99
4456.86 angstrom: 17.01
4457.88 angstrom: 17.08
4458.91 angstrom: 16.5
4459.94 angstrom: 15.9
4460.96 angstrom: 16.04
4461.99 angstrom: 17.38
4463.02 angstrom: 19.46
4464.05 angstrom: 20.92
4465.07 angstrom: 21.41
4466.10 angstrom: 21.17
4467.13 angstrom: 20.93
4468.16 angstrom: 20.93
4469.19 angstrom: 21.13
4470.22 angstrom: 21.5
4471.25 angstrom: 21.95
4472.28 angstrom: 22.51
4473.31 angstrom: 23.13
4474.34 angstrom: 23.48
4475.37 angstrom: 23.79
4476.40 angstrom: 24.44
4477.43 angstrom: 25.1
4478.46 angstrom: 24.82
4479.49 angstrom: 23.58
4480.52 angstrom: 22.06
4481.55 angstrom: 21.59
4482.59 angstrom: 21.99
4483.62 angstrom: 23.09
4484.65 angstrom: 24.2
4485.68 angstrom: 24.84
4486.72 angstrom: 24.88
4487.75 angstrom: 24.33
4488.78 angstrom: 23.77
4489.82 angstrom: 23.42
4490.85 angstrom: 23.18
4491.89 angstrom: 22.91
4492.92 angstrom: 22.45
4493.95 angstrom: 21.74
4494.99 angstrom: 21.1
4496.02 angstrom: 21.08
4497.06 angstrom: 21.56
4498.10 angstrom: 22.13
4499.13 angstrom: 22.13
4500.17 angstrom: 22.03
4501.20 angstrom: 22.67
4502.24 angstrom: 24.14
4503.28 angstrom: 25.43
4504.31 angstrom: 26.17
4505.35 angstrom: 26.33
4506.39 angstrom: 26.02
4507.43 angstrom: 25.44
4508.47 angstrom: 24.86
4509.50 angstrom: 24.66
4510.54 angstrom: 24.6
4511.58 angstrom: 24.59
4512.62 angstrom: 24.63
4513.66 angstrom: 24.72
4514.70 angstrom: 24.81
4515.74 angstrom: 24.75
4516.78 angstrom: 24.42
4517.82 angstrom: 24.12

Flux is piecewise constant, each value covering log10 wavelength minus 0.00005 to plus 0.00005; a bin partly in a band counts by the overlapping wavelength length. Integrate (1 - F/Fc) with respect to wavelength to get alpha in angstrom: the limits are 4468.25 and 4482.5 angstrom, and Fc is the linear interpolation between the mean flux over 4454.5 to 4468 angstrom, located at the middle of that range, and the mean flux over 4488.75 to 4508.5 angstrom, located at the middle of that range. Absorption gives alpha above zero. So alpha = -1.83 angstrom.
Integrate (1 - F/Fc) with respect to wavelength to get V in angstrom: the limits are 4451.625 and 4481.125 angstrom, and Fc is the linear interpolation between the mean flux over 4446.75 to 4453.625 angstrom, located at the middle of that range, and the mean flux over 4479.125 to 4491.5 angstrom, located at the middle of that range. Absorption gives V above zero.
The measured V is 3.2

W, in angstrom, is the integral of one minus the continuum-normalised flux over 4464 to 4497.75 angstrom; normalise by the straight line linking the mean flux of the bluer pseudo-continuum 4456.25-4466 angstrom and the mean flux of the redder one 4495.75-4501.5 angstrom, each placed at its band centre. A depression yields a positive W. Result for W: -4.4 angstrom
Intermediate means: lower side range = 18.1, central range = 22.7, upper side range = 21.9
